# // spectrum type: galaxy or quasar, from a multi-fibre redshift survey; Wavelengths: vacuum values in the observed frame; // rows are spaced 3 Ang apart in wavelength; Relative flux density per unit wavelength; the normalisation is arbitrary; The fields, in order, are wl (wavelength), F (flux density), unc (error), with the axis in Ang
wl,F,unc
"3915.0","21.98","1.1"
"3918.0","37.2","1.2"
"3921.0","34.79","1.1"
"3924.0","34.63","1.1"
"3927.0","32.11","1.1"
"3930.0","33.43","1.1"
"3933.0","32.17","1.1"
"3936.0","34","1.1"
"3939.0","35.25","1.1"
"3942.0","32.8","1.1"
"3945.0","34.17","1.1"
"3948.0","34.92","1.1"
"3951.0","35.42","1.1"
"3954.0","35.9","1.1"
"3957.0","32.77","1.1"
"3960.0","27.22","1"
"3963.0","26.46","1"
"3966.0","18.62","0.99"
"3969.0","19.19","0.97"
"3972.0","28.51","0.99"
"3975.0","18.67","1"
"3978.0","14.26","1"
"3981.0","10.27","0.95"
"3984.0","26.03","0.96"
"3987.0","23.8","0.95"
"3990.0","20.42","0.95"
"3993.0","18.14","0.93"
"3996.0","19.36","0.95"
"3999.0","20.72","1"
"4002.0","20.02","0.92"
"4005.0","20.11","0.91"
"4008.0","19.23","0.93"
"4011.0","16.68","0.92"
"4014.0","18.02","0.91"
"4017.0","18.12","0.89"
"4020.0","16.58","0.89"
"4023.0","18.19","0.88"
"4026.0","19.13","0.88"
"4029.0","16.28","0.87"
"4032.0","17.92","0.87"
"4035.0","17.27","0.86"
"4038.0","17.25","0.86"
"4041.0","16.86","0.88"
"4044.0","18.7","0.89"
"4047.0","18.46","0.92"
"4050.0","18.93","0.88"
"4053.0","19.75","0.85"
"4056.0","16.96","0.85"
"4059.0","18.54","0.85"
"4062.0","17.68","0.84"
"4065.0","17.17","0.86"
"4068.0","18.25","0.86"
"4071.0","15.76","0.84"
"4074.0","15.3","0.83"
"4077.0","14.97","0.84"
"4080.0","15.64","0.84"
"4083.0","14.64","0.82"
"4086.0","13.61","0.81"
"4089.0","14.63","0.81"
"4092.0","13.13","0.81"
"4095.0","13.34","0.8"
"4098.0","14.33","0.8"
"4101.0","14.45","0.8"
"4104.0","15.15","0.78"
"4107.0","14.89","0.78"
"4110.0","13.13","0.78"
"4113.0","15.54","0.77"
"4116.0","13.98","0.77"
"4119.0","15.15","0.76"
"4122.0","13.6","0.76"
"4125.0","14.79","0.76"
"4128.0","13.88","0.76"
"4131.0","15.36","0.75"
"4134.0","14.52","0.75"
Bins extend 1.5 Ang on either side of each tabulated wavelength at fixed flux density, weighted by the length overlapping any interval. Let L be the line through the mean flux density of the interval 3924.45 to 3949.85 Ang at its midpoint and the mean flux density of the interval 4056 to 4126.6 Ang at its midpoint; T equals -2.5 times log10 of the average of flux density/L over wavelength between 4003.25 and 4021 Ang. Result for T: 0.33 mag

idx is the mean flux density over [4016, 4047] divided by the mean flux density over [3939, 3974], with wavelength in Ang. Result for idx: 0.6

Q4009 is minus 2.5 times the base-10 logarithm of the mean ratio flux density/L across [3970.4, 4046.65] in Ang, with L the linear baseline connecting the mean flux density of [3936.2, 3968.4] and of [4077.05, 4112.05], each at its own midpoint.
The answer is 0.28 mag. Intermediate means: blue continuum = 31.1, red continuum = 14.3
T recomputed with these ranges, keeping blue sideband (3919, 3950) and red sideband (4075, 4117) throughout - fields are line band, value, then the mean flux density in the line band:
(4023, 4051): 0.200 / 17.9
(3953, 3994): 0.276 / 22.8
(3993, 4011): 0.303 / 19.5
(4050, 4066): 0.051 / 18.1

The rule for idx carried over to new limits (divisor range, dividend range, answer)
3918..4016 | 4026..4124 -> 0.62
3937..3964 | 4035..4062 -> 0.55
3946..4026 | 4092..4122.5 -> 0.64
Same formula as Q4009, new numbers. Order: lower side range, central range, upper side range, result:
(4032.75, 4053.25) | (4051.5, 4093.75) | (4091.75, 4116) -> 0.01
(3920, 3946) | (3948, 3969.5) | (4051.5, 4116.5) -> 0.07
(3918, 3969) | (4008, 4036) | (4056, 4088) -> 0.25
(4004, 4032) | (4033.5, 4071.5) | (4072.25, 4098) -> -0.11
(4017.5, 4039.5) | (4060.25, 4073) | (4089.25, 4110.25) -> -0.09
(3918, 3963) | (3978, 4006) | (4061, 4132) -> 0.36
